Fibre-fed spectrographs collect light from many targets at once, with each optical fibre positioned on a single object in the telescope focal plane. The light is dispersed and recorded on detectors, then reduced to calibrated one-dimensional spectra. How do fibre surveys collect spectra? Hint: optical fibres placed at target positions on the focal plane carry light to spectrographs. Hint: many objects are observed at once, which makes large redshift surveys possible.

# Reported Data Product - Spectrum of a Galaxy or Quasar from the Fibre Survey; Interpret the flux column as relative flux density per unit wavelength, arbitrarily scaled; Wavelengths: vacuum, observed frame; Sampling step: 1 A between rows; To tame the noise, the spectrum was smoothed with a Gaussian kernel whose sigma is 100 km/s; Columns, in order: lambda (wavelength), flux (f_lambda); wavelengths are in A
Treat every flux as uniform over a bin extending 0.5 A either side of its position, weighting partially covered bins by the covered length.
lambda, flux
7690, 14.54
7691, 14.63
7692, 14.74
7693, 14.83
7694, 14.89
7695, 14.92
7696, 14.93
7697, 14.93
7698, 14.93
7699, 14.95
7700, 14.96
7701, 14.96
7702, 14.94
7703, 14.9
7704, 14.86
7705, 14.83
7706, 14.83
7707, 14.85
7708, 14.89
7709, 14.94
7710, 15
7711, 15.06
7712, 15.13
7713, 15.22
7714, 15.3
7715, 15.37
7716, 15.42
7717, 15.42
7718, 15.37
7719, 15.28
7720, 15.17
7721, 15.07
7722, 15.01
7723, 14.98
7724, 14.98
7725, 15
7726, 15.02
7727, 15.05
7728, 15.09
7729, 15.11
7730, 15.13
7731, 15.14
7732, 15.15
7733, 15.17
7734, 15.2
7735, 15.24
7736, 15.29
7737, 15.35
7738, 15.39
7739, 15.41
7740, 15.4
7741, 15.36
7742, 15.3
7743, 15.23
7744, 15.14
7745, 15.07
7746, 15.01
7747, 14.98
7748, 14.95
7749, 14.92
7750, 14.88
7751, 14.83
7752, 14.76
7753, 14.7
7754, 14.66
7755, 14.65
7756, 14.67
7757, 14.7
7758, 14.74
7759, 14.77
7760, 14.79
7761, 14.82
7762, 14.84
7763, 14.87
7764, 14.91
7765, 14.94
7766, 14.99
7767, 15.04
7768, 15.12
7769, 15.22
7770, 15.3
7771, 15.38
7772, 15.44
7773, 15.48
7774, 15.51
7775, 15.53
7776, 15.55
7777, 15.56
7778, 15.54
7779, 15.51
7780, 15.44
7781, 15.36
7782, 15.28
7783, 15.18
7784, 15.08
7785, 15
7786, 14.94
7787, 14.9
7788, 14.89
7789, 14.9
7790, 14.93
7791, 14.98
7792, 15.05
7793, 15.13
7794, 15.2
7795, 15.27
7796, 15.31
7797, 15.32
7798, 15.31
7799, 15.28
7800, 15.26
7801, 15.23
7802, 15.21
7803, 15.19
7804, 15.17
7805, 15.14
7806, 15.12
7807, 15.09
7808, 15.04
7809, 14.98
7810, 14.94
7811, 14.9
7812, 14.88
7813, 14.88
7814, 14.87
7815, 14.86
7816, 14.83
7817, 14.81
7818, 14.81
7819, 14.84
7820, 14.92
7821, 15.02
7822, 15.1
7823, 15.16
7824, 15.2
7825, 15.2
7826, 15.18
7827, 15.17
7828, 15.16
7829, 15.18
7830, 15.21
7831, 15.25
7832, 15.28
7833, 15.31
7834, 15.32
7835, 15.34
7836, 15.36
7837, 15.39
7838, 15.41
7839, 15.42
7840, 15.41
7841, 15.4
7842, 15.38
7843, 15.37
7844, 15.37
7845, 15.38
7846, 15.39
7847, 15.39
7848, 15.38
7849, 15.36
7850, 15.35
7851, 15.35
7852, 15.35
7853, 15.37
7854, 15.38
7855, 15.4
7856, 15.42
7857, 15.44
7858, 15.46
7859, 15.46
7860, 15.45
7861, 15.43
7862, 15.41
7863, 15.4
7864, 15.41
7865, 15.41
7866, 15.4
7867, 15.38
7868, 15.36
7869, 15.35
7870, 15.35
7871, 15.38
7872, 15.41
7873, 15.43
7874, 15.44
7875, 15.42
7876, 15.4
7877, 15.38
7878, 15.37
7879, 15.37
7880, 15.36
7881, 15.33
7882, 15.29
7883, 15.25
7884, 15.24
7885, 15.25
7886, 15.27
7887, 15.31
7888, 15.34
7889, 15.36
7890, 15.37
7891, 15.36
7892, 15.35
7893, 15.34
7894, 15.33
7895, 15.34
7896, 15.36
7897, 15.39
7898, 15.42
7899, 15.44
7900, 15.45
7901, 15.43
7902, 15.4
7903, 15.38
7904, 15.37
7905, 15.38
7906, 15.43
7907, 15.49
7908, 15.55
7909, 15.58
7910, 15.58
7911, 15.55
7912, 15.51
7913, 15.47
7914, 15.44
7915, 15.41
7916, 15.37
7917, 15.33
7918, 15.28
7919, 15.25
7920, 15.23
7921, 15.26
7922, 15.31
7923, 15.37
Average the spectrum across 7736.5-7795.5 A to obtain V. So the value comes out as 15.1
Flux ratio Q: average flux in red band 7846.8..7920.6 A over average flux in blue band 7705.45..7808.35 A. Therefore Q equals 1.02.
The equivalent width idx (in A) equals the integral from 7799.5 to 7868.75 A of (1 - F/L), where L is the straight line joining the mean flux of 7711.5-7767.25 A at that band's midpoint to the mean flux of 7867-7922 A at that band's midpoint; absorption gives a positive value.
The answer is 0.1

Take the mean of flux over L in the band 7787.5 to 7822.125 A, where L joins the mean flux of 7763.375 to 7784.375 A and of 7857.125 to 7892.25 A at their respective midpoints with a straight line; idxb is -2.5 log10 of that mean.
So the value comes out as 0.02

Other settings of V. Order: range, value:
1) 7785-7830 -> 15.1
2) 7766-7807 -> 15.2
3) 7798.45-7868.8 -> 15.2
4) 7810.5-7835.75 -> 15.1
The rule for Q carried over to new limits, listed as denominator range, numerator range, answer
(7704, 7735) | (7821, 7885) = 1.02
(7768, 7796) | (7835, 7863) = 1.01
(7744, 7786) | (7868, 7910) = 1.02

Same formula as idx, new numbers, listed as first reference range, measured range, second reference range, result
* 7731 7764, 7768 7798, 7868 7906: -0.3 A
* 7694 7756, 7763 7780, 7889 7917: -0.2 A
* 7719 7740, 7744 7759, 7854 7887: 0.4 A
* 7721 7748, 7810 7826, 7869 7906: 0.3 A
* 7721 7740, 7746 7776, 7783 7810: 0.3 A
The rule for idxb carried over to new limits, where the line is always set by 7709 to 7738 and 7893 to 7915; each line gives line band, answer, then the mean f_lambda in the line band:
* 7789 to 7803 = 0.007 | 15.2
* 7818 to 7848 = 0.006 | 15.3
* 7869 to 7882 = 0.001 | 15.4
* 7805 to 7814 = 0.023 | 15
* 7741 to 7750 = 0.009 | 15.1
